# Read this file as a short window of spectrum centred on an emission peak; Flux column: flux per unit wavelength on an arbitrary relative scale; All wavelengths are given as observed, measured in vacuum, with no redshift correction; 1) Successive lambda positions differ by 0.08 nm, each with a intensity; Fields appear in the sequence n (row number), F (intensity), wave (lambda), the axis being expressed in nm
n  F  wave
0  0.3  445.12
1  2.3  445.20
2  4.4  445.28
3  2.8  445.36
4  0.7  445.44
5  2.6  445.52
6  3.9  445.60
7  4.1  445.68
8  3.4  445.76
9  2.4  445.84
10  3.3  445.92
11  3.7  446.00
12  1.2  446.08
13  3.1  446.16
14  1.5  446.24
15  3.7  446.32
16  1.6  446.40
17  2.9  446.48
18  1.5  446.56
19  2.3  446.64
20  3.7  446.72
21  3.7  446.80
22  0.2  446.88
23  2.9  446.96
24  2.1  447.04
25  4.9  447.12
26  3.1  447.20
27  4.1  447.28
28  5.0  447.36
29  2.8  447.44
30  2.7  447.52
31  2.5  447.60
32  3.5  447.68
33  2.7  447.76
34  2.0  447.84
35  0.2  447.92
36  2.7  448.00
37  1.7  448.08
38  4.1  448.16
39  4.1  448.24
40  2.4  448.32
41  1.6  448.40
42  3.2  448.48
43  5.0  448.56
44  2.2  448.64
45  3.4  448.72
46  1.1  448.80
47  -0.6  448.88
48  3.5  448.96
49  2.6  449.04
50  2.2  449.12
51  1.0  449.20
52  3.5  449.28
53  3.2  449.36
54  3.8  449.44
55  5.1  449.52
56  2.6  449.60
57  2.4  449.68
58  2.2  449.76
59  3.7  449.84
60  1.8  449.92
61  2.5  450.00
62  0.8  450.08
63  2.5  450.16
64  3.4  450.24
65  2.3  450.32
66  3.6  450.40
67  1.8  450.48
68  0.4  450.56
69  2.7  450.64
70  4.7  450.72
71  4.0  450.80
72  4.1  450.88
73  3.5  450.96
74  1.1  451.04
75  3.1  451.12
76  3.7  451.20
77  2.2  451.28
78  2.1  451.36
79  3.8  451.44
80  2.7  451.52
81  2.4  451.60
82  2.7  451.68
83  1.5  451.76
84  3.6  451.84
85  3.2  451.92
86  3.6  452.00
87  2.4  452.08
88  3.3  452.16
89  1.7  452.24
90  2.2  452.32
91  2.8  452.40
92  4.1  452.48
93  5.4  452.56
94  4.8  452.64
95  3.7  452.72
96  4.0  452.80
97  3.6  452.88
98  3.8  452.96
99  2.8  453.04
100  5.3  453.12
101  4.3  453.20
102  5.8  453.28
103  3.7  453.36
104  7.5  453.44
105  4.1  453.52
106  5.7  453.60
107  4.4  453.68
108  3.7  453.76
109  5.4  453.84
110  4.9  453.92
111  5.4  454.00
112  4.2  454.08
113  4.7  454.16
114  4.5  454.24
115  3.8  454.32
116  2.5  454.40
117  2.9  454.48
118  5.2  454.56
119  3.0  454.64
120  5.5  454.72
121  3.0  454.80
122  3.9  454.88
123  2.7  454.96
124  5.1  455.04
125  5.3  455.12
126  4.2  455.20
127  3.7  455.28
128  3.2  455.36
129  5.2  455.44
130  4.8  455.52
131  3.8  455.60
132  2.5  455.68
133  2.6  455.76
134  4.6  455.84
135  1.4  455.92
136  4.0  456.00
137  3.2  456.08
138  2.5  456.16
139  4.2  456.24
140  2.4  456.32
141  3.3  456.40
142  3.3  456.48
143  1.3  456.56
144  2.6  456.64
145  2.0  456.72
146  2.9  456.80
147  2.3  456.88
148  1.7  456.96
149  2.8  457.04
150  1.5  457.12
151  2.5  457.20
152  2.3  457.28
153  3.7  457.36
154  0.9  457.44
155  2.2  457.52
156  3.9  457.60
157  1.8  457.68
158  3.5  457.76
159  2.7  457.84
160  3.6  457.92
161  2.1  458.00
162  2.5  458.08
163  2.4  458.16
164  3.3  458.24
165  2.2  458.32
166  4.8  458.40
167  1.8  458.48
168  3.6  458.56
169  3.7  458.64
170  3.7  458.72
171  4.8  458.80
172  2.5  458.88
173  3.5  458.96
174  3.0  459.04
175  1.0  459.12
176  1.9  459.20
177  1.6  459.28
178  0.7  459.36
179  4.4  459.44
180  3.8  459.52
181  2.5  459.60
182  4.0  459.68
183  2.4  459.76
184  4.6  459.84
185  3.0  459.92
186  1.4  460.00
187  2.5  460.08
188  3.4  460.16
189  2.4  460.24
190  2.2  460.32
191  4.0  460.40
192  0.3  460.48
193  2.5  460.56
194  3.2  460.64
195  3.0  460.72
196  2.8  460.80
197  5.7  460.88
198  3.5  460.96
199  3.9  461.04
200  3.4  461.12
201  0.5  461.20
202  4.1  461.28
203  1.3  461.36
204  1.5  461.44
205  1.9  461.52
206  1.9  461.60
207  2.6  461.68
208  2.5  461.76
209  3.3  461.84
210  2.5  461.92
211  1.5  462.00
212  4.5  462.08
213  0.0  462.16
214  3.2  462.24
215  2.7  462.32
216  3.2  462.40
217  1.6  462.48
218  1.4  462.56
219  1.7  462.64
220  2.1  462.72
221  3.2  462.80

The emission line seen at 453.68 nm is Mg II 2798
